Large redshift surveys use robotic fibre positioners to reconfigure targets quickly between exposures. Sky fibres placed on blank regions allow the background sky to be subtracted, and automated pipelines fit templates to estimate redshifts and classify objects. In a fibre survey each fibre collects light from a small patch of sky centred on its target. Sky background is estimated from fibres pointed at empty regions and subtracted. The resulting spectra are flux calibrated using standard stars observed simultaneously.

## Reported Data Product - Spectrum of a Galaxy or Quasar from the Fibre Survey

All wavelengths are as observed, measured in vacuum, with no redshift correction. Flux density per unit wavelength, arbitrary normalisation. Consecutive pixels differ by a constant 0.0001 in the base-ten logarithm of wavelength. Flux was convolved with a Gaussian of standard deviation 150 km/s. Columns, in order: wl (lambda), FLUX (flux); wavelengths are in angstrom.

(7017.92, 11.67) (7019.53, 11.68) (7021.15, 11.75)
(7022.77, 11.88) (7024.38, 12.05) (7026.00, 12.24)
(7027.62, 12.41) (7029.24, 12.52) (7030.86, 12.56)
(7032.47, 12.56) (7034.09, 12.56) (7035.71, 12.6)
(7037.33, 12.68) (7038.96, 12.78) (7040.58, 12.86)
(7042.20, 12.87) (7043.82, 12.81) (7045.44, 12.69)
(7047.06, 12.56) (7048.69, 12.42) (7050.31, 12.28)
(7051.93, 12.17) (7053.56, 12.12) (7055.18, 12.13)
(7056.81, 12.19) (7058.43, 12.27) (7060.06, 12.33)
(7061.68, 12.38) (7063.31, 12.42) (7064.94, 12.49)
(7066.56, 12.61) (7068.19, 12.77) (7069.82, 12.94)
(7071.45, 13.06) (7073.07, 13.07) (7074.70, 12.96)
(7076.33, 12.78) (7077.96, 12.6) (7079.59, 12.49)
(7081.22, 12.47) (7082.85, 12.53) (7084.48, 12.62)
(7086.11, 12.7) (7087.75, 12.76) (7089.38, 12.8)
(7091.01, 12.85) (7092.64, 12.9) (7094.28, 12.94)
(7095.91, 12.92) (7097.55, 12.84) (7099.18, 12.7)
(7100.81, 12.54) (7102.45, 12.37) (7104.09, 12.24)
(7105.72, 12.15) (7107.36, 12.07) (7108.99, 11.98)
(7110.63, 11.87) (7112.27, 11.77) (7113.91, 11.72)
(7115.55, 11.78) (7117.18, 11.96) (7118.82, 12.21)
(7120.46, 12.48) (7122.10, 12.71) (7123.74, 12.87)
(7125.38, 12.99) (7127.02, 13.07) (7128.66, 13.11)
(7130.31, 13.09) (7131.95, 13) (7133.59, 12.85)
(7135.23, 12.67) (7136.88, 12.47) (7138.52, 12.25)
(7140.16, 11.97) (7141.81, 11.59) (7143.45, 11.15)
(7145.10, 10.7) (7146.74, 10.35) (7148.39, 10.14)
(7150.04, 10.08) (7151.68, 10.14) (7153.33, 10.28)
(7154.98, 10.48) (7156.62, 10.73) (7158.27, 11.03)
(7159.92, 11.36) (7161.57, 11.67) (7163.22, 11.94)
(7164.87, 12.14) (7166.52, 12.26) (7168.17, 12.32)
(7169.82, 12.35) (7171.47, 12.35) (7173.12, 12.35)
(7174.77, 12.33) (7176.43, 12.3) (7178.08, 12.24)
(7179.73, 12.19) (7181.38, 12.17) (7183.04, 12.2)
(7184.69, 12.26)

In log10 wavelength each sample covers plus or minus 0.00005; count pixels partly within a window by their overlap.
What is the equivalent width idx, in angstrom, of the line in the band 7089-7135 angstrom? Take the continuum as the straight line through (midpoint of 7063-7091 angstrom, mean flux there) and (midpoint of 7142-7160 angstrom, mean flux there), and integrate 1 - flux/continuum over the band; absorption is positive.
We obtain -3.3 angstrom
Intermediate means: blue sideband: 12.7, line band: 12.5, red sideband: 10.6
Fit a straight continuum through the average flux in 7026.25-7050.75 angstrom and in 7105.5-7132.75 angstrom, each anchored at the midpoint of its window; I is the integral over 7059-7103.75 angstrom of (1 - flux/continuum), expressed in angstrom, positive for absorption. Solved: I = -0.7 angstrom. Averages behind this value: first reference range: 12.6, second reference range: 12.4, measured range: 12.7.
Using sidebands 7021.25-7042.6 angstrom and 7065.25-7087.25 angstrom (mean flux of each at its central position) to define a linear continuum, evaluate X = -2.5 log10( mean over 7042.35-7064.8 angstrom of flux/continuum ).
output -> 0.02 mag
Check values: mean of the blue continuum 12.5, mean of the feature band 12.4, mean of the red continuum 12.7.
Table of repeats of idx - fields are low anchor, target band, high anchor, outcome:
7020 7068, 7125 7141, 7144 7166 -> -2.2 angstrom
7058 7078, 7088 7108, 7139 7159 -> -1.1 angstrom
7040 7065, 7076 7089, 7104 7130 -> -0.2 angstrom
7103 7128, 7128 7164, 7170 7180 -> 2.3 angstrom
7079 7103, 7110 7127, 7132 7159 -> -0.5 angstrom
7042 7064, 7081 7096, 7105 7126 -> -0.6 angstrom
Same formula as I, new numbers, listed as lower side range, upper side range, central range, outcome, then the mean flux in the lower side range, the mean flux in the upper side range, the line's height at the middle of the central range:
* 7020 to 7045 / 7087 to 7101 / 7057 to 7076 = 0.02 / 12.5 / 12.8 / 12.7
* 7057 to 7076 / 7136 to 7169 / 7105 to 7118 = 0.01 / 12.7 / 11.3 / 11.9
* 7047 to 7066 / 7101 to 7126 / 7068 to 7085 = -0.67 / 12.3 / 12.2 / 12.3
